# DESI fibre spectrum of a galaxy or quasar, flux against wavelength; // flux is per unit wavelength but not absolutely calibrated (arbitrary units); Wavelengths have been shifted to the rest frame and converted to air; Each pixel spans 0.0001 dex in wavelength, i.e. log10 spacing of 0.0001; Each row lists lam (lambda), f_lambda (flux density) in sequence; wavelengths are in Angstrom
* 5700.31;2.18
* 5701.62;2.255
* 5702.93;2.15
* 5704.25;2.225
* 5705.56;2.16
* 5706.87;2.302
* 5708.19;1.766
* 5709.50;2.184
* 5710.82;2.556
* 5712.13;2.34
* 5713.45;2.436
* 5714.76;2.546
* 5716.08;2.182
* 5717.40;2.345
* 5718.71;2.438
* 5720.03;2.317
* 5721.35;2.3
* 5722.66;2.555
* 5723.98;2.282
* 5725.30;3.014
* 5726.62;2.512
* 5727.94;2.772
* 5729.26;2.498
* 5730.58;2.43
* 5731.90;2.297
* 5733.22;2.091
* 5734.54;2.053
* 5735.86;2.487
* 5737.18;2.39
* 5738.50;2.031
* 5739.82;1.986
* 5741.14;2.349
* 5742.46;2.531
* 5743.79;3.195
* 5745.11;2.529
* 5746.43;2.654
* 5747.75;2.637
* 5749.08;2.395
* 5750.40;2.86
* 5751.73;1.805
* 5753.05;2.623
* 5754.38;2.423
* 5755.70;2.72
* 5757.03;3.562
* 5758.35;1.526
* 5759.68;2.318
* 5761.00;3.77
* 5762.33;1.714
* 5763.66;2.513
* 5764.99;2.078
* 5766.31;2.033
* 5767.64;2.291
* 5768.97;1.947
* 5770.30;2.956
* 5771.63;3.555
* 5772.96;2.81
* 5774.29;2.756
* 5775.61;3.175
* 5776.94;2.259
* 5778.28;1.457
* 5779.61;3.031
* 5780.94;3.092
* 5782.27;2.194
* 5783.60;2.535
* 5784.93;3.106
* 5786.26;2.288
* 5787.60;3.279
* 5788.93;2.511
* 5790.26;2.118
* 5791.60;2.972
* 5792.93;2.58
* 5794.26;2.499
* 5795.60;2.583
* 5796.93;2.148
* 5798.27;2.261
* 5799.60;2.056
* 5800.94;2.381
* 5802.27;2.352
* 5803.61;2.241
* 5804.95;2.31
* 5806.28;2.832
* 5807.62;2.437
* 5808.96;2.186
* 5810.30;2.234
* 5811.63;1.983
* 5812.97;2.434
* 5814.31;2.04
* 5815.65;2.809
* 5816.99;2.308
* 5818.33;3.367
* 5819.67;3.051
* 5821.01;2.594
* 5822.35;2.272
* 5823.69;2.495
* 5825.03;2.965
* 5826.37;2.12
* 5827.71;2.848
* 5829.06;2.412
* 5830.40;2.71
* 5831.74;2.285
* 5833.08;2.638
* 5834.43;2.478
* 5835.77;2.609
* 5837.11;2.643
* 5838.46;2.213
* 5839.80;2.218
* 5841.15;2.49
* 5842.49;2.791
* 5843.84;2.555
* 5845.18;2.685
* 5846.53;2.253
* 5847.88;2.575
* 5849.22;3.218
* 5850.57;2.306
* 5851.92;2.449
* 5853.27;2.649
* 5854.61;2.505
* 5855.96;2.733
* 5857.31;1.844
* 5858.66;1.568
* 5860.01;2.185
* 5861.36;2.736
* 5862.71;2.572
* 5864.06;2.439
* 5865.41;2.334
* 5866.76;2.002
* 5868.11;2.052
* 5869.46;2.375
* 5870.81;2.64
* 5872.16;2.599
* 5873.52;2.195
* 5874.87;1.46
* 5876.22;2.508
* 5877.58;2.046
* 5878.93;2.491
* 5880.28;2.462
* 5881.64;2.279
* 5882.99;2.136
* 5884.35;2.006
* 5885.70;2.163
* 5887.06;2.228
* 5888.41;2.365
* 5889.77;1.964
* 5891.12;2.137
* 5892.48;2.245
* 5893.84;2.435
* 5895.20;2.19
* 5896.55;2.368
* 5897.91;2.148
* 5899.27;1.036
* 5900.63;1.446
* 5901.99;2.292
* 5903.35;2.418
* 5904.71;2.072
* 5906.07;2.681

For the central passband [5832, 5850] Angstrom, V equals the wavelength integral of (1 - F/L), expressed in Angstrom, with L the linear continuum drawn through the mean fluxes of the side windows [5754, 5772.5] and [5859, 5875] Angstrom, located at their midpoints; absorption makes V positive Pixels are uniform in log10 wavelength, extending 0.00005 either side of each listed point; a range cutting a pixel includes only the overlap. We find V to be -1.45 Angstrom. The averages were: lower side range 2.53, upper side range 2.31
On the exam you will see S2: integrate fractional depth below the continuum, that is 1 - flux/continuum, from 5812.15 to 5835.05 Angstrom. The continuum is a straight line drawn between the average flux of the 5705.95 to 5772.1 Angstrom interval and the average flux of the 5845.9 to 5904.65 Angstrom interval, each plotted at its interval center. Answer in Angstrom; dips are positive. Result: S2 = -2.5 Angstrom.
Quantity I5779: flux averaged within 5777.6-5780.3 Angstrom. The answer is 2.25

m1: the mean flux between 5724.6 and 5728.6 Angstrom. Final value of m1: 2.76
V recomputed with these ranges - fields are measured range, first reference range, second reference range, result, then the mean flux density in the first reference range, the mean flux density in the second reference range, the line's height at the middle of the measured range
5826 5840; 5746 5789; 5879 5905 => -0.86 Angstrom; 2.57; 2.13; 2.34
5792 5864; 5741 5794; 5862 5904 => -2.79 Angstrom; 2.58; 2.19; 2.38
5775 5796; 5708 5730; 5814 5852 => -0.77 Angstrom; 2.43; 2.57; 2.51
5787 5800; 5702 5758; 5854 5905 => -0.99 Angstrom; 2.42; 2.2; 2.33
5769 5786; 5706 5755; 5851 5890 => -2.44 Angstrom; 2.41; 2.28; 2.36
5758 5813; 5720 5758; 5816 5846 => 1.24 Angstrom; 2.49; 2.58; 2.53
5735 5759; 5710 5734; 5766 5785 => 0.34 Angstrom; 2.44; 2.61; 2.52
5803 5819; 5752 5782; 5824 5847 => 0.66 Angstrom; 2.56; 2.53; 2.54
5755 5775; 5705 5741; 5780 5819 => -1.21 Angstrom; 2.34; 2.49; 2.42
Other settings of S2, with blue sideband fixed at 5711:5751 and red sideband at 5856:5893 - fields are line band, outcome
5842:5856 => -2.0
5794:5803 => 0.1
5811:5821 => -1.1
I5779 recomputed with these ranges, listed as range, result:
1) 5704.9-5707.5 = 2.24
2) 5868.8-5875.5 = 2.26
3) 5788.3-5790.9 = 2.32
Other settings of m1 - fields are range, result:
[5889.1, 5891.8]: 2.05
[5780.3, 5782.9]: 2.65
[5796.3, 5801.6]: 2.21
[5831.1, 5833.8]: 2.46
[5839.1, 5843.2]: 2.5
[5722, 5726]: 2.62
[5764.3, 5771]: 2.27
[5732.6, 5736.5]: 2.21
